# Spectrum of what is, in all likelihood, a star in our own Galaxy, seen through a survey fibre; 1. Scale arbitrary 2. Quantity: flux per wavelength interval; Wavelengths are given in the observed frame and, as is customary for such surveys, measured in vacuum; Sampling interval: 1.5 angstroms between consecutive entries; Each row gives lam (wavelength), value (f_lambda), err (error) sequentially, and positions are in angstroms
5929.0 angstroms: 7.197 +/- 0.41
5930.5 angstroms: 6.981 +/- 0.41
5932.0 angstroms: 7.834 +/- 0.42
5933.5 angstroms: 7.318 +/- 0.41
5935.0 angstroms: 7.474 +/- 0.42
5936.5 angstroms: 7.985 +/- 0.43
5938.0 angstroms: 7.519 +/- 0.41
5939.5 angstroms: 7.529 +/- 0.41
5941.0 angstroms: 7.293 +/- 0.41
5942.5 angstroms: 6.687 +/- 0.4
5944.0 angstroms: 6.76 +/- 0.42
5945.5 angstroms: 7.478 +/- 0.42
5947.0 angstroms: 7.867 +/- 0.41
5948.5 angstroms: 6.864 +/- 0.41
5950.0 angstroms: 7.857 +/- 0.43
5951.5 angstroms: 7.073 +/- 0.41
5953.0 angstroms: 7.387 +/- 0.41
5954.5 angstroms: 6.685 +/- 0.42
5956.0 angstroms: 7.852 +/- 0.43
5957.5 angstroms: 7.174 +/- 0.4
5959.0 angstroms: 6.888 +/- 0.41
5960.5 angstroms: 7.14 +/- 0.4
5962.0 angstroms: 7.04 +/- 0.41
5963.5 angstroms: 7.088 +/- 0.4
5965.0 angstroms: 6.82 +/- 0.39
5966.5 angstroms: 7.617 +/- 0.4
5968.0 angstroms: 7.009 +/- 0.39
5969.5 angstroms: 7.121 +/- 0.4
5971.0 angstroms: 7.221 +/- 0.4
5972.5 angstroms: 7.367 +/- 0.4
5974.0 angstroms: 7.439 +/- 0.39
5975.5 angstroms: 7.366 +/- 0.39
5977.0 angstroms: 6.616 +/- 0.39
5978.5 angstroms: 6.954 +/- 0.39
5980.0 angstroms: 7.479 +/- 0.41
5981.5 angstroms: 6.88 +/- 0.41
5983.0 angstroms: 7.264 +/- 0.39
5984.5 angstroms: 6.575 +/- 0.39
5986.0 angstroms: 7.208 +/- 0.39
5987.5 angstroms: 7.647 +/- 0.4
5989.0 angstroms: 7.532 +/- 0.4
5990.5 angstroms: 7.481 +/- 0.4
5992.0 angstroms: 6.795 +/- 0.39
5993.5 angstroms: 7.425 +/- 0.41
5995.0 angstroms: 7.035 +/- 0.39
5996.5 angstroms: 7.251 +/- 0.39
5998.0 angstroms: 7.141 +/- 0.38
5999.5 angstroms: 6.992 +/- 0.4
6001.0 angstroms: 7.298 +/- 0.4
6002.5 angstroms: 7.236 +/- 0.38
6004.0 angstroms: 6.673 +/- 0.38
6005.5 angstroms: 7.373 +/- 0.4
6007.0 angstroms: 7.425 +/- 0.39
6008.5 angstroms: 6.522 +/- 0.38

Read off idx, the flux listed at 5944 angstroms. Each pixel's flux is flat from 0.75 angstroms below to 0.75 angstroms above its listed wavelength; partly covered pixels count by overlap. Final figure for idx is 6.76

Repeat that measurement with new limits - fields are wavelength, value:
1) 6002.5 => 7.236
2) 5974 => 7.439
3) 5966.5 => 7.617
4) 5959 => 6.888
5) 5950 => 7.857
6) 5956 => 7.852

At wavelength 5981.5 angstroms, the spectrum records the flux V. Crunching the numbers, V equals 6.88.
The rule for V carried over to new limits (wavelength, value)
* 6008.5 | 6.522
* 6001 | 7.298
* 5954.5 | 6.685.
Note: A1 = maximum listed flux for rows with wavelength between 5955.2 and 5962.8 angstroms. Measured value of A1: 7.852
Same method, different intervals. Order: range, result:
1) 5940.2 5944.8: 7.293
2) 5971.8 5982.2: 7.479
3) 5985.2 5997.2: 7.647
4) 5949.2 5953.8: 7.857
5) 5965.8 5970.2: 7.617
